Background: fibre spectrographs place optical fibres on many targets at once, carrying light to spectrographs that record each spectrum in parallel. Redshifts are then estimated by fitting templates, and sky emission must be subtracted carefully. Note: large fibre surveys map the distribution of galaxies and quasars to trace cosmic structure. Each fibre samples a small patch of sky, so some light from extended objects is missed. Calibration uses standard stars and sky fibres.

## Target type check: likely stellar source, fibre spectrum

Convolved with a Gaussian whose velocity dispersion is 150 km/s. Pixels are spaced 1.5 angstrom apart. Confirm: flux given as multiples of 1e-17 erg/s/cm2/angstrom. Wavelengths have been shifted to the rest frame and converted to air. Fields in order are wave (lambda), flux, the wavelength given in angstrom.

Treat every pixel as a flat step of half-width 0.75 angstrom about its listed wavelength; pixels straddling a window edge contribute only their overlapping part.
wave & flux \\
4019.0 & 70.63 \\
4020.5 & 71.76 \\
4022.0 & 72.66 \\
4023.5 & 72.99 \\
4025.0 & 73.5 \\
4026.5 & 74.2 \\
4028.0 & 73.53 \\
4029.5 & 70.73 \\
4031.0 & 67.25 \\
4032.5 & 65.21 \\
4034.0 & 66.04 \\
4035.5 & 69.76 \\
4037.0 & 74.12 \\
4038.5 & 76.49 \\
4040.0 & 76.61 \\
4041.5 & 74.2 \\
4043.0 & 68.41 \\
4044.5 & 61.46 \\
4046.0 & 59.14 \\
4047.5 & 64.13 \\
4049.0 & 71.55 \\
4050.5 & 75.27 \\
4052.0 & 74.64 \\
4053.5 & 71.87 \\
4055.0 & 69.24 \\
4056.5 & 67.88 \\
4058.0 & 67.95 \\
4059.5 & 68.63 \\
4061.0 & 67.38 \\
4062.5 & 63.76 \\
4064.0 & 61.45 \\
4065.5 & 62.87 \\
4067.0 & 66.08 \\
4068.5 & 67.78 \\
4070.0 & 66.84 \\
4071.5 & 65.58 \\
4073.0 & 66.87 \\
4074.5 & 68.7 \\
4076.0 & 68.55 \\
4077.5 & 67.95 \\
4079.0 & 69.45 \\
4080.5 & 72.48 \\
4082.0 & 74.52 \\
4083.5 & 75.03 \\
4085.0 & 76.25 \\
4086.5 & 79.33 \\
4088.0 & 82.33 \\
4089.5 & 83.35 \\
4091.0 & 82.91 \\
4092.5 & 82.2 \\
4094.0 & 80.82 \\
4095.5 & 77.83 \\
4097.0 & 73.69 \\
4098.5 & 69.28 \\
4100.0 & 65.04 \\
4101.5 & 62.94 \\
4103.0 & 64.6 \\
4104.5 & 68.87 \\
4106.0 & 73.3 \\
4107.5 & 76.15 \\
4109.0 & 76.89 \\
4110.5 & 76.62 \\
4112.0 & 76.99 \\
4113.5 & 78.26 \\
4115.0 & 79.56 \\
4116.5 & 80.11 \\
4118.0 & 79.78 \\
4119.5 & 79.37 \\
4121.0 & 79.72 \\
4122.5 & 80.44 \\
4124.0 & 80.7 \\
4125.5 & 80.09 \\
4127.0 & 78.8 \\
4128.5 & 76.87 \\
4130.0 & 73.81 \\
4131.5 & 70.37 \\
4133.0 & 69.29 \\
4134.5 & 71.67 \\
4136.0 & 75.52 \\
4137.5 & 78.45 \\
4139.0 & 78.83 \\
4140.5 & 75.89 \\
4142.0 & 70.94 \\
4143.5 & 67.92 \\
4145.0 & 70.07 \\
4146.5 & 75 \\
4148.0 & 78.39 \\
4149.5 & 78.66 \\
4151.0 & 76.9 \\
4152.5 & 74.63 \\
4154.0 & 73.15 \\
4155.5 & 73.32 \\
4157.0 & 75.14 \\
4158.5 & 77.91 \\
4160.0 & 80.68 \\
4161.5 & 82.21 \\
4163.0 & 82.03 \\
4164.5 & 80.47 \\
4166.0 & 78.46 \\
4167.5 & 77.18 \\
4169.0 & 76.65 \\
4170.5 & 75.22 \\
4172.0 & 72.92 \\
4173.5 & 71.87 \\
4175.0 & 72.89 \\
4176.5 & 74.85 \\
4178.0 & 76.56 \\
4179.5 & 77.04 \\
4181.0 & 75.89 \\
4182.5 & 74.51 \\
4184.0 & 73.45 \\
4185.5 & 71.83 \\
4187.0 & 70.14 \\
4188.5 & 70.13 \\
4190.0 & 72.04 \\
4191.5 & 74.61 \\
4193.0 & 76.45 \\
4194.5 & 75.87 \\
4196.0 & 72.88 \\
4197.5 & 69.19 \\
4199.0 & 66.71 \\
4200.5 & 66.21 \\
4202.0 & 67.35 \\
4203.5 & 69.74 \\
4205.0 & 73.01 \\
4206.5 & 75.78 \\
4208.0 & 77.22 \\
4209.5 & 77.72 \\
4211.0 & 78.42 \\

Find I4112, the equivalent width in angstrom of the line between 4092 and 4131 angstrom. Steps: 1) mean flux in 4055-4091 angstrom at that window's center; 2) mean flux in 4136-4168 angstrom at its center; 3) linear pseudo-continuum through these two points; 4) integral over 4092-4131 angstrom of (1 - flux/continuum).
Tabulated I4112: -1.3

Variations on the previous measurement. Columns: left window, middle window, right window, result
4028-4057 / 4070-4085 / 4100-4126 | 0.6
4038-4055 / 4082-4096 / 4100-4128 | -1.1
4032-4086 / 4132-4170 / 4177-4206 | -2.4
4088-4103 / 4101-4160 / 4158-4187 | 0.2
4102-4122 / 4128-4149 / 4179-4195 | 0.4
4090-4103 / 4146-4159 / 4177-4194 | -0.3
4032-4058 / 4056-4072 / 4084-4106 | 1.3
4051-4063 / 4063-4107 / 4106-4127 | 1.2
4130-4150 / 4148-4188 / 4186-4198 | -1.5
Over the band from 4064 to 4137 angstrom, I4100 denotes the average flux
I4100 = 74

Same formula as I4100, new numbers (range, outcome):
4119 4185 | 76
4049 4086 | 69.2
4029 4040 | 70.4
